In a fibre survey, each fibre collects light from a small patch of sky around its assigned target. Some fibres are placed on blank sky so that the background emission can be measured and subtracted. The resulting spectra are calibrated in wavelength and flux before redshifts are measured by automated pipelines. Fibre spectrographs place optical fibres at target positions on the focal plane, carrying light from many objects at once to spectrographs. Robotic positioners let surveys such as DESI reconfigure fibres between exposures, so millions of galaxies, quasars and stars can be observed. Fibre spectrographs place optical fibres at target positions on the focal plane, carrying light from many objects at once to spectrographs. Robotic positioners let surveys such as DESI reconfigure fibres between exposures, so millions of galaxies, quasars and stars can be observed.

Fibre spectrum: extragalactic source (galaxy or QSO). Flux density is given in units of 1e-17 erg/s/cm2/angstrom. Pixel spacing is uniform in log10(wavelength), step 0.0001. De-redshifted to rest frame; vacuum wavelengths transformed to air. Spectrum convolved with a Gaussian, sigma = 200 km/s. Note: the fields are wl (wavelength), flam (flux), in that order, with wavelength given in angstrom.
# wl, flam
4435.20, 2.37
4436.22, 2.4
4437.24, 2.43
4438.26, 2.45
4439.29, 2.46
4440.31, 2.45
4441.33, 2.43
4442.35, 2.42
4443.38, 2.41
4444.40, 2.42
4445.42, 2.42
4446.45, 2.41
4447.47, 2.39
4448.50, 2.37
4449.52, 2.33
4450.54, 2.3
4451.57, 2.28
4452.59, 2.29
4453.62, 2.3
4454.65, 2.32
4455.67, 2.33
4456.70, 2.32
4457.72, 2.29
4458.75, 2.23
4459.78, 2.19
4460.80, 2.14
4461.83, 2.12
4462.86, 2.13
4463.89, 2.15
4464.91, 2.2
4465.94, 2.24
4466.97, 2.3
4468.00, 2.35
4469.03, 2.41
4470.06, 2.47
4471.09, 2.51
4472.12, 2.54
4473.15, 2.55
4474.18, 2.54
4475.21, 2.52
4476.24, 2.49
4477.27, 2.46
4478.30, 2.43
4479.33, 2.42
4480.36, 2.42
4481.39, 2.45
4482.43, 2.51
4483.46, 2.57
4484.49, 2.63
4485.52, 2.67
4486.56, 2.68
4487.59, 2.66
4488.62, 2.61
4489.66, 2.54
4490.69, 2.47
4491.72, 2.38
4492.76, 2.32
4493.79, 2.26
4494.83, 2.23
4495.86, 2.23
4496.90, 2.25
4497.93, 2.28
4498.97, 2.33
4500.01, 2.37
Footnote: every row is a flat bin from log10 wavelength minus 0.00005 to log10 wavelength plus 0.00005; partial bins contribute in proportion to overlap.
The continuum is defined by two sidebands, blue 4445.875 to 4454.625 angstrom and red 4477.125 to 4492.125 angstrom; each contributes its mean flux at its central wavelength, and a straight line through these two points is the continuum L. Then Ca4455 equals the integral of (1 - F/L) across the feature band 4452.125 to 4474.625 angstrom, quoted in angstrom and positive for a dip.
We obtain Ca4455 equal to 0.9 angstrom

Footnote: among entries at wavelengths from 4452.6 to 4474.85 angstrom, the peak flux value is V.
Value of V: 2.55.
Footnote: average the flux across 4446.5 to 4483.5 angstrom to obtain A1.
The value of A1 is 2.36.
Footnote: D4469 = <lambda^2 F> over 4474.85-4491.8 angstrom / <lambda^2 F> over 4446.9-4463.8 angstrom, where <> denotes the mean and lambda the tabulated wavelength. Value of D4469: 1.13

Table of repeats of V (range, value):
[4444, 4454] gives 2.42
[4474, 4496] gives 2.68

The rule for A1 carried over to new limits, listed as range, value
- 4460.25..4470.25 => 2.24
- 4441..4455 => 2.36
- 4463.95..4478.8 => 2.42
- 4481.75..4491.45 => 2.59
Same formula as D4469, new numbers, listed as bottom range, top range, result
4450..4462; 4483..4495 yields 1.12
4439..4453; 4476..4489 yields 1.08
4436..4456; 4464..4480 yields 1.03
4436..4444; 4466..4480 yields 1.02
